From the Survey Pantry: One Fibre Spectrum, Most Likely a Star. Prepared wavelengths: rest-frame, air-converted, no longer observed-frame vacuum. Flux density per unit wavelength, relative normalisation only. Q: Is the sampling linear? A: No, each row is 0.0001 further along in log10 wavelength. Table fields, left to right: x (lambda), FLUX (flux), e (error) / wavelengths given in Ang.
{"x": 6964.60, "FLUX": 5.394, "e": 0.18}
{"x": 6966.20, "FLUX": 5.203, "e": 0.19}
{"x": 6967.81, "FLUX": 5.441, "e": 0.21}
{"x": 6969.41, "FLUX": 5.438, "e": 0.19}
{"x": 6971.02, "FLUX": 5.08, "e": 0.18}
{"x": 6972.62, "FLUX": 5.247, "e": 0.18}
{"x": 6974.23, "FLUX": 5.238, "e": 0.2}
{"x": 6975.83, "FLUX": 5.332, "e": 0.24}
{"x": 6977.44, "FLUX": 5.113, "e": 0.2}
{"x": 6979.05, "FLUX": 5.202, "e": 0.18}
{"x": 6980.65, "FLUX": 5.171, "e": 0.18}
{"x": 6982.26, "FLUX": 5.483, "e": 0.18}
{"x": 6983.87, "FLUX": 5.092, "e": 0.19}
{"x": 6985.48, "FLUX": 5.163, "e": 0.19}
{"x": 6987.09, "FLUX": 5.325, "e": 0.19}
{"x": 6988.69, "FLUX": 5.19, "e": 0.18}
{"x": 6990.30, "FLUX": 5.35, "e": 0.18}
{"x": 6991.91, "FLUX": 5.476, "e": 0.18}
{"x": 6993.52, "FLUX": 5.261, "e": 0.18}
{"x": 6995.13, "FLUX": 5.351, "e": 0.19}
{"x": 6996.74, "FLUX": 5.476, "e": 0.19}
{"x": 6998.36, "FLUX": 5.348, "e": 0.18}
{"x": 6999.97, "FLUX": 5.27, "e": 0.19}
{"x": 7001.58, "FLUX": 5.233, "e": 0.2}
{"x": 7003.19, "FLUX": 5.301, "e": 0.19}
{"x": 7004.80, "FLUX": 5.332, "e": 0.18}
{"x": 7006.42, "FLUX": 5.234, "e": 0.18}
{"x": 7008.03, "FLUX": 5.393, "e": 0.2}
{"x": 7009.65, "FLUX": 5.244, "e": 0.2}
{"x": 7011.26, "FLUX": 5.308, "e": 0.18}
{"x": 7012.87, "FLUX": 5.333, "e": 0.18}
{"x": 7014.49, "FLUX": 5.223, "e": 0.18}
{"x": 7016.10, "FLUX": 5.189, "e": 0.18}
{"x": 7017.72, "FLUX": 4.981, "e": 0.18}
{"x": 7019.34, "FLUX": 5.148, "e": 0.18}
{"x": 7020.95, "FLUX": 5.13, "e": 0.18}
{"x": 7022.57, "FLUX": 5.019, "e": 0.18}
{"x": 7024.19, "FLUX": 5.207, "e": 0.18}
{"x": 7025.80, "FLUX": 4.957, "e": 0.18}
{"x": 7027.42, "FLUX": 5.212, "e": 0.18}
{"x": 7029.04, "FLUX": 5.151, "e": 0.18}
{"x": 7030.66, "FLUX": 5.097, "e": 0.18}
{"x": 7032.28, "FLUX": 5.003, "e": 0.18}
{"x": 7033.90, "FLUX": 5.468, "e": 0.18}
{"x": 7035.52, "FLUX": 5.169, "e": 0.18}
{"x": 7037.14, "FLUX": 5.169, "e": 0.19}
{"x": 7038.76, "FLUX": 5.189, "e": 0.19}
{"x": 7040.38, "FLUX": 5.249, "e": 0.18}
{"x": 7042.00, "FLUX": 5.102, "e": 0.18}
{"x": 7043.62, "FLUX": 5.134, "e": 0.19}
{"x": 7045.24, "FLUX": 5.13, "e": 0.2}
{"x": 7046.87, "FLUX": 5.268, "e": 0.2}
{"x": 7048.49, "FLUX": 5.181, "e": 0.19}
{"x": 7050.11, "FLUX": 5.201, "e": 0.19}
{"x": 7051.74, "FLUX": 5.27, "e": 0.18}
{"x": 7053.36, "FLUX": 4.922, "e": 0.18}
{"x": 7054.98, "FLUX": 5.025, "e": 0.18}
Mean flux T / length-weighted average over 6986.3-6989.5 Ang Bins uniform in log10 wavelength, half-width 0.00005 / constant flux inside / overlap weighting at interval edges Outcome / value 5.27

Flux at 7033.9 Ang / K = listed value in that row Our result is 5.468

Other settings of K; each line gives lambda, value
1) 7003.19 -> 5.301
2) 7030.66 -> 5.097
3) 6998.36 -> 5.348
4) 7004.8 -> 5.332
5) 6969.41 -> 5.438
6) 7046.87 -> 5.268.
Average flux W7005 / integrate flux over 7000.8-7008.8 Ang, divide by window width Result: 5.3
